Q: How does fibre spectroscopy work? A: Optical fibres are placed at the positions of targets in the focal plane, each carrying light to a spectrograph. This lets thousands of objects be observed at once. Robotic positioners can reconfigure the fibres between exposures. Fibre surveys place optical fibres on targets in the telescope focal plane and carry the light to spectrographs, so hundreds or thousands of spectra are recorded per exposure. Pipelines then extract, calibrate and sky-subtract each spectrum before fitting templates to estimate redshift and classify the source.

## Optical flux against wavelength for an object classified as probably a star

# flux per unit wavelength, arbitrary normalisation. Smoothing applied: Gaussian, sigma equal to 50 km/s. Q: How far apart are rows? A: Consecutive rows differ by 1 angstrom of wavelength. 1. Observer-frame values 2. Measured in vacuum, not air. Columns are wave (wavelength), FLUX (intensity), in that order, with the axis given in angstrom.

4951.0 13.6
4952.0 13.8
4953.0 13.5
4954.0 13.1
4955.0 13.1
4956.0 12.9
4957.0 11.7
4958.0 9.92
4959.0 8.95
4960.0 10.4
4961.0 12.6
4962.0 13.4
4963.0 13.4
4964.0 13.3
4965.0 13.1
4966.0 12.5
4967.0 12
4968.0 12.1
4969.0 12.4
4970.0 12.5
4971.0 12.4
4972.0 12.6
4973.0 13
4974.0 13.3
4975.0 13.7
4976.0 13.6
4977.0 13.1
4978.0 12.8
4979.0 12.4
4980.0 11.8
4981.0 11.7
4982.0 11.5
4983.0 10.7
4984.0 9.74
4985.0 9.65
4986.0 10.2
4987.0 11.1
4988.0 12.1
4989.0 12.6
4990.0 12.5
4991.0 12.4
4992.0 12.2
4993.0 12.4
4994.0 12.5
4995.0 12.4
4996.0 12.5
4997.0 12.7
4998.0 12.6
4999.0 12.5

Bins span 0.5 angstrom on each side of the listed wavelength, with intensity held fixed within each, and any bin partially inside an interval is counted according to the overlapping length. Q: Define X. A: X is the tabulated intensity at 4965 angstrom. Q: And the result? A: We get 13.1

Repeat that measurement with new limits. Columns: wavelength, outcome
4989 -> 12.6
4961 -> 12.6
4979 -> 12.4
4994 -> 12.5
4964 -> 13.3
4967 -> 12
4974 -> 13.3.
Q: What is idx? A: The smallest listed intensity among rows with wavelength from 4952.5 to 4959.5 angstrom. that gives 8.95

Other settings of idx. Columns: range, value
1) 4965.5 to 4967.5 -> 12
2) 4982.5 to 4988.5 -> 9.65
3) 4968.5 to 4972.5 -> 12.4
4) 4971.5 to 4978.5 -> 12.6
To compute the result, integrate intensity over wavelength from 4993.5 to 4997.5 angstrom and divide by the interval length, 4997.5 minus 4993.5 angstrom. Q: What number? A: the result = 12.5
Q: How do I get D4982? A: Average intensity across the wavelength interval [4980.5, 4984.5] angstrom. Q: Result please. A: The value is 10.9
